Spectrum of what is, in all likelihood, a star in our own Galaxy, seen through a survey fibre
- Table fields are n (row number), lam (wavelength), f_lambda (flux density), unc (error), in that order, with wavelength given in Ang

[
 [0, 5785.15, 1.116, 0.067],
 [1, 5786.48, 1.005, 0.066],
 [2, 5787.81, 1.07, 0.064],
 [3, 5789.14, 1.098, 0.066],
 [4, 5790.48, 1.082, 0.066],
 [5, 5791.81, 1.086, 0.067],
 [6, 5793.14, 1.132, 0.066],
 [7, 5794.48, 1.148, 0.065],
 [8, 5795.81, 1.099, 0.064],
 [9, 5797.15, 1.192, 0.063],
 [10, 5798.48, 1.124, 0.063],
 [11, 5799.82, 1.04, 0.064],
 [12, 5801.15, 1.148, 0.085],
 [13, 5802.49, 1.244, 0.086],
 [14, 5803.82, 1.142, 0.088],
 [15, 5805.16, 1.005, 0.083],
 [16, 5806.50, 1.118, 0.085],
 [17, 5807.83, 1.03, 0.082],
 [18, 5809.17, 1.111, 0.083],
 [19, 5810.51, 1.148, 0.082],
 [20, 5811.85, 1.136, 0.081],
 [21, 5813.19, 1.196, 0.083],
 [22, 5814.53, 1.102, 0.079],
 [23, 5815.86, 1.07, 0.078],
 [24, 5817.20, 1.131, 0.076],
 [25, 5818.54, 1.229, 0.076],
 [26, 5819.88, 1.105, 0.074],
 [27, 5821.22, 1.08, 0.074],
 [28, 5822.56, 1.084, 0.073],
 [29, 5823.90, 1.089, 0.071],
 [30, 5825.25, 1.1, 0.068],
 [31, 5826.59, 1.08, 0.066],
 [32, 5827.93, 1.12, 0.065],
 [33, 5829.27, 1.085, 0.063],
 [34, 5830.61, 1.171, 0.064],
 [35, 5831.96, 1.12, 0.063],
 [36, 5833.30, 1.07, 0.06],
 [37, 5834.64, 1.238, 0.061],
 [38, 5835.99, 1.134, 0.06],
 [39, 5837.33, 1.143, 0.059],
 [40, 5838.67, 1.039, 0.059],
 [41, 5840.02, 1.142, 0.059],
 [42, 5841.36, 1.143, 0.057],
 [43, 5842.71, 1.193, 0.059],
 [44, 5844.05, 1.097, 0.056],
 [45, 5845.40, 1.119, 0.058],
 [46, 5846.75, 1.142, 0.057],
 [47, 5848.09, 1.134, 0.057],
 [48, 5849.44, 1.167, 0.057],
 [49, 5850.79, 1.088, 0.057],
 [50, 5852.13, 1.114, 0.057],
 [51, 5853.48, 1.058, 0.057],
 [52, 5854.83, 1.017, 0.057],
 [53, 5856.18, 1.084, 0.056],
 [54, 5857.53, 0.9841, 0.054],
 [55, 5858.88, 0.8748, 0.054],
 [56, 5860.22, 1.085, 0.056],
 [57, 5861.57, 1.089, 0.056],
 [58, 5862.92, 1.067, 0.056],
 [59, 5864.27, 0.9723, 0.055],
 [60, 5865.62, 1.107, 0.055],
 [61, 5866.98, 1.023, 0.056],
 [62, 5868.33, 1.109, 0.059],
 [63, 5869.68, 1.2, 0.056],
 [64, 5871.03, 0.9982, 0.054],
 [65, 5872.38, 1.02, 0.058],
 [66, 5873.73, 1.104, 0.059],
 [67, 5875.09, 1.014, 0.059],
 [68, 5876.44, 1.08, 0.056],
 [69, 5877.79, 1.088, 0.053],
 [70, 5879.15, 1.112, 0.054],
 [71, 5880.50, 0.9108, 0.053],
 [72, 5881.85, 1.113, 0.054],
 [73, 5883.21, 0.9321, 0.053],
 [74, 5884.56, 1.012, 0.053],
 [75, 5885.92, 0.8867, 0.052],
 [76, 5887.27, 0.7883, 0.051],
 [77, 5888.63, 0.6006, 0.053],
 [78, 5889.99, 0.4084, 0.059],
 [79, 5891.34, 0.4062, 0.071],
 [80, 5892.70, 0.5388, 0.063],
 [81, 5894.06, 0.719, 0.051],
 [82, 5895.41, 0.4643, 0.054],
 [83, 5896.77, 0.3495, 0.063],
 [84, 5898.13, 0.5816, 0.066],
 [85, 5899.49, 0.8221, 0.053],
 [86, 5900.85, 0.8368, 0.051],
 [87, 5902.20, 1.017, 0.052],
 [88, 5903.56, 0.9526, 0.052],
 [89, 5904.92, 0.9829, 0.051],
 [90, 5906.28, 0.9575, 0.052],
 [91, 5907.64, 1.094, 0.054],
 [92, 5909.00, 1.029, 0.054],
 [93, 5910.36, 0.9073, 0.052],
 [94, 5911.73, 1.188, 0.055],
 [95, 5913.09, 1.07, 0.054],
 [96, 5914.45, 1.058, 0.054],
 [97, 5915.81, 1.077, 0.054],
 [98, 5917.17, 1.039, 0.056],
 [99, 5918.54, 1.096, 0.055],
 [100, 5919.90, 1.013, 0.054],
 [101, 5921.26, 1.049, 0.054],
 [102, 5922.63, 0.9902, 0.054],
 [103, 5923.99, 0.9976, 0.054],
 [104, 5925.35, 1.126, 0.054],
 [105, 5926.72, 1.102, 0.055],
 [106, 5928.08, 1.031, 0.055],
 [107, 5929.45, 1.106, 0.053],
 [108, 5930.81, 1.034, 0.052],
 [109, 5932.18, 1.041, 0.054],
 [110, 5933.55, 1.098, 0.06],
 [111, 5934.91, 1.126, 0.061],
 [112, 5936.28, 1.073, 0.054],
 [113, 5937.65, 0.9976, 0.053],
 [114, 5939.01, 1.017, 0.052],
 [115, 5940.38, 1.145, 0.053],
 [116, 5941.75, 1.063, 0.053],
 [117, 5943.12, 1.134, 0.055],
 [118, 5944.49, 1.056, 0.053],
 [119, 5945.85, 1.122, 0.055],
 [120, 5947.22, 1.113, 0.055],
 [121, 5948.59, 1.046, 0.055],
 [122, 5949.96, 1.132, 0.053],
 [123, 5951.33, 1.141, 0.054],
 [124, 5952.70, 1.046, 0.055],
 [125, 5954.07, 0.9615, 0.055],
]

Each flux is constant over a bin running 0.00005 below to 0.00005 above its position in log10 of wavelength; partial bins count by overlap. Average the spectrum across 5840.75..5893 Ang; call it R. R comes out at 1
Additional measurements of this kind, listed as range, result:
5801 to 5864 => 1.11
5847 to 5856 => 1.1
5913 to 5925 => 1.04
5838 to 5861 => 1.09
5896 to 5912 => 0.883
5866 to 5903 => 0.859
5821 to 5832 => 1.1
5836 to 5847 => 1.13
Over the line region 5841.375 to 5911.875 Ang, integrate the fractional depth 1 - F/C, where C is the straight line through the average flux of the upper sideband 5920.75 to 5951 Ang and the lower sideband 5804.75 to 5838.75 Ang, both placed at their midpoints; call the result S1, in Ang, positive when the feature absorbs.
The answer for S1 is 9.1 Ang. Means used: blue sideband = 1.12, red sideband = 1.07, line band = 0.954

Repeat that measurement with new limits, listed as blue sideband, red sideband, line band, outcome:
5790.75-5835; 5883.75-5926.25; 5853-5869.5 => -0.9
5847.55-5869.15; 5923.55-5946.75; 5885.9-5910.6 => 7.4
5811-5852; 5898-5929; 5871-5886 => 0.4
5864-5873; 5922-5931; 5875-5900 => 6.8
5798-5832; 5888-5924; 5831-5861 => -2.1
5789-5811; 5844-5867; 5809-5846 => -1.1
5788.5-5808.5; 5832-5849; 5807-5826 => 0.1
